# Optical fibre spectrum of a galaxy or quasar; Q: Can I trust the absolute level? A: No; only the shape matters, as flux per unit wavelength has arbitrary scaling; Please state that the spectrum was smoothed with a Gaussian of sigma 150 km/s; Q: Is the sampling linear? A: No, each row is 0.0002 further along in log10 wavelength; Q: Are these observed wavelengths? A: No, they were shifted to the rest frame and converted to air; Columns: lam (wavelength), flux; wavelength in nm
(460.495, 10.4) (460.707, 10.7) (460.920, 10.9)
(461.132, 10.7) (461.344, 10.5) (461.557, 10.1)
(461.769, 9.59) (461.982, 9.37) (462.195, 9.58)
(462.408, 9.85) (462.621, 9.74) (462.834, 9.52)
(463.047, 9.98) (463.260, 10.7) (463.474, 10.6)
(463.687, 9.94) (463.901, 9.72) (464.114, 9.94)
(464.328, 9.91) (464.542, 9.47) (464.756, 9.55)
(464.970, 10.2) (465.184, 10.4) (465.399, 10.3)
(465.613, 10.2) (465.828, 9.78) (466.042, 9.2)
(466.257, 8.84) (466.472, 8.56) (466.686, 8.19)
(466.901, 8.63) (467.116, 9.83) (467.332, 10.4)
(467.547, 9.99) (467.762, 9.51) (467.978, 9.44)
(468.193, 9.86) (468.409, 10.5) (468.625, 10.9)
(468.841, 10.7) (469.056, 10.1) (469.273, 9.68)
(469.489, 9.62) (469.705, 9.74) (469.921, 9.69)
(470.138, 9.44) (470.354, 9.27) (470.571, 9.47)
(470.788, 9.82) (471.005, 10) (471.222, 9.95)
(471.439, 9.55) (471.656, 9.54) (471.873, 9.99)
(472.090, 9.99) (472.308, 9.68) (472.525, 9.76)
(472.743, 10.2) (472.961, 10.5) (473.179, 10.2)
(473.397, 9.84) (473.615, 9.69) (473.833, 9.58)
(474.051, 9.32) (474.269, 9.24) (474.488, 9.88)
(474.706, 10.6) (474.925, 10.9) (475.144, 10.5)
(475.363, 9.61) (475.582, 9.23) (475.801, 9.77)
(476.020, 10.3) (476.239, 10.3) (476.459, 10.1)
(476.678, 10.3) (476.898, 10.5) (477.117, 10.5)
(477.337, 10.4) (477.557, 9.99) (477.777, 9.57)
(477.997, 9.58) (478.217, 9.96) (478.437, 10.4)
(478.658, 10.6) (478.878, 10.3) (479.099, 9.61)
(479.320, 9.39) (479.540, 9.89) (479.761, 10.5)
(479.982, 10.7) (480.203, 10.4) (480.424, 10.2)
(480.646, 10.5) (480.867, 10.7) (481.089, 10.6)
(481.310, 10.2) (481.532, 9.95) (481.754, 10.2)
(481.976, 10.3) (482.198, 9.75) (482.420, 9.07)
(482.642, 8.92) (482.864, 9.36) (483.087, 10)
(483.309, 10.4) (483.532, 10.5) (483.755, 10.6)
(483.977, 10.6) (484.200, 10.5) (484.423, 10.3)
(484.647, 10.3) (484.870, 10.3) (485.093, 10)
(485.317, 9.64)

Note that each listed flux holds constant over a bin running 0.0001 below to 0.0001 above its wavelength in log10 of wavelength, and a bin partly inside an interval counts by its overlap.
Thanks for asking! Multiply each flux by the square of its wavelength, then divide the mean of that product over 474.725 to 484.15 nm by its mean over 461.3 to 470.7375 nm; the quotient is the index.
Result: 1.10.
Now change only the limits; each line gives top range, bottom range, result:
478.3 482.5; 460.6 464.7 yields 1.09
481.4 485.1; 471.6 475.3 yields 1.05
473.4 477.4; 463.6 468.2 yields 1.09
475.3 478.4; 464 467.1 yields 1.10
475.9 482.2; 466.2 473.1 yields 1.09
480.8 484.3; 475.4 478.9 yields 1.02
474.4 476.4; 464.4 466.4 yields 1.08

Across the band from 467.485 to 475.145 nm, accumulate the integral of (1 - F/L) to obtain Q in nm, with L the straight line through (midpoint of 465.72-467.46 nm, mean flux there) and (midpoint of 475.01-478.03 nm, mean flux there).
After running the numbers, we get -0.24 nm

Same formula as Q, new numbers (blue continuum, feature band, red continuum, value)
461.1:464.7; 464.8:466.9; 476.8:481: 0.107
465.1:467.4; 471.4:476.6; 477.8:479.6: -0.091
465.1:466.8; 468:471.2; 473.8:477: -0.084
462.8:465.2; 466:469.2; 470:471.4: 0.050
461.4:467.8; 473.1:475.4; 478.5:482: 0.023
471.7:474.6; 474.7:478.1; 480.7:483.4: -0.083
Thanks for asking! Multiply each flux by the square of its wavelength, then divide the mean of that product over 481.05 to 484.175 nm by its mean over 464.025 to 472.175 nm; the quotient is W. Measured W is 1.10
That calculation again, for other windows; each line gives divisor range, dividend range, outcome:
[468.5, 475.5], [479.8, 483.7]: 1.06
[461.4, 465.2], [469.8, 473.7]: 1.03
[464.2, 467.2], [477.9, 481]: 1.14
